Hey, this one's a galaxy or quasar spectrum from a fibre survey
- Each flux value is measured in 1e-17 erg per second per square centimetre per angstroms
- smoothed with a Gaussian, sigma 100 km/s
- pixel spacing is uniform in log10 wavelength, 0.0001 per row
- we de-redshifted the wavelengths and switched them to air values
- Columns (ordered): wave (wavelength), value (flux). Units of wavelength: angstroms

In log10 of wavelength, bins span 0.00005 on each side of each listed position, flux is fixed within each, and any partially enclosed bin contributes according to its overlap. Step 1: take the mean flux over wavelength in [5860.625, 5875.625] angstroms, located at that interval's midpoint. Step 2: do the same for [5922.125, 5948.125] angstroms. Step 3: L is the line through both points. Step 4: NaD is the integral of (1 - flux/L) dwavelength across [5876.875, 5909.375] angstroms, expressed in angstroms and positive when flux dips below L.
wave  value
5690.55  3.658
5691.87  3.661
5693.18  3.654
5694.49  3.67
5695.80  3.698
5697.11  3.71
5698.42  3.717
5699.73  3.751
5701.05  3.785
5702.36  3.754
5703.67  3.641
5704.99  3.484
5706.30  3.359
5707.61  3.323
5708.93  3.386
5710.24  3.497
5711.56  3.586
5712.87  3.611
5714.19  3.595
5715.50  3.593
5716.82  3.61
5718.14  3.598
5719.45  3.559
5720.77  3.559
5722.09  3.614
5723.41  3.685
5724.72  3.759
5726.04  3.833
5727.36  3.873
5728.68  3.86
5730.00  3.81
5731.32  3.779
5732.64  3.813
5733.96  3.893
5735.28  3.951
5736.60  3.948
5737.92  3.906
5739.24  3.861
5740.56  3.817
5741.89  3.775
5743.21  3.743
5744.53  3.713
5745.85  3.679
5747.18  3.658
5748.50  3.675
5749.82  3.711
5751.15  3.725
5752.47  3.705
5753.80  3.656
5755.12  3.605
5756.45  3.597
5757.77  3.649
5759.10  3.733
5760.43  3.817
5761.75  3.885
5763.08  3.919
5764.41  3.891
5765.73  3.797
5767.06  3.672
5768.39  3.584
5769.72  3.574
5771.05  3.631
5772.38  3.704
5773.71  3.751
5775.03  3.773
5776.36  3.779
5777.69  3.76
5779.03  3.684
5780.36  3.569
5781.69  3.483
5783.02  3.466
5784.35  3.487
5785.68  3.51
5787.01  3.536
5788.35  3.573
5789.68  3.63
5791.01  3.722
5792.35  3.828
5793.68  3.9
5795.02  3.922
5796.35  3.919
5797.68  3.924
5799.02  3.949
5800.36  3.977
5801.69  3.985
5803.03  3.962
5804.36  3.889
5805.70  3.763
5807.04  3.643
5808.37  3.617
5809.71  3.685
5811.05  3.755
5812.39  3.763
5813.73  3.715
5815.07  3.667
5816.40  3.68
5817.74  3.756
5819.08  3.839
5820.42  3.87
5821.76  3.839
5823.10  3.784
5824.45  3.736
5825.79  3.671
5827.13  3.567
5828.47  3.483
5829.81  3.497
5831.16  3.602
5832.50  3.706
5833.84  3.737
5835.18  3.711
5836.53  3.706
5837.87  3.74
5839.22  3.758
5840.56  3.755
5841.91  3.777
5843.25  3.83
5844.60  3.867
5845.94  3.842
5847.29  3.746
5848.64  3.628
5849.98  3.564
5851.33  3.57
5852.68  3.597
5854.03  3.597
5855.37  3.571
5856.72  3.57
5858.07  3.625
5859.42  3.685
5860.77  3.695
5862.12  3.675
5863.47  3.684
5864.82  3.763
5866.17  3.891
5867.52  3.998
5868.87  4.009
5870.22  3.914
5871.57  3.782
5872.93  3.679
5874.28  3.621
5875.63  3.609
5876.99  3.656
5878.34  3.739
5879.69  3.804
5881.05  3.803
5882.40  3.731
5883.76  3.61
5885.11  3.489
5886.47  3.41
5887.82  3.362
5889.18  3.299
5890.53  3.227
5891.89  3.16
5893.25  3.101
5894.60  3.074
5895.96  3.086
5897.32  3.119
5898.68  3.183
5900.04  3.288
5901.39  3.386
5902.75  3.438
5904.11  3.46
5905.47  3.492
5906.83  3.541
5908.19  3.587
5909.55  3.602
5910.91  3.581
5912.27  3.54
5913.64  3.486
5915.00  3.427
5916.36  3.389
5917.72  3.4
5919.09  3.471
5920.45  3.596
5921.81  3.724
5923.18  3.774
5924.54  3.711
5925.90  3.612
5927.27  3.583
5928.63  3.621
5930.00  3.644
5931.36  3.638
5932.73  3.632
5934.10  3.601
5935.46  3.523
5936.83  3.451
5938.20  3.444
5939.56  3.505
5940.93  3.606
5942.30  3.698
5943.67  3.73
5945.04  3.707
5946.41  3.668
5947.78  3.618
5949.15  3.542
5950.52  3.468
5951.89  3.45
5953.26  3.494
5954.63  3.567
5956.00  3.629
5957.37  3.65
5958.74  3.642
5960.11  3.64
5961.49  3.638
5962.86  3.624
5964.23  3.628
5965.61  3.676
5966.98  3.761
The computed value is 2.7 angstroms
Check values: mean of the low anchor 3.79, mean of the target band 3.42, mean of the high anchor 3.62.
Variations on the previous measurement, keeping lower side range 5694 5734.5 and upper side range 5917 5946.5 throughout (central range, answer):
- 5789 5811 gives -1.17 angstroms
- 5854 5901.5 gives 0.84 angstroms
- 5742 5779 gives -0.73 angstroms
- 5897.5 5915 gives 0.76 angstroms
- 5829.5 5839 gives -0.14 angstroms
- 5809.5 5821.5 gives -0.40 angstroms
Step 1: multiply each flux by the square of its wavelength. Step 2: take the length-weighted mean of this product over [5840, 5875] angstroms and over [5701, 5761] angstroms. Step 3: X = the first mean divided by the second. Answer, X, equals 1.06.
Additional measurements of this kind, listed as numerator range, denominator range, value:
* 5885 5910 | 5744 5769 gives 0.94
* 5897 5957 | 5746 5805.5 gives 1.00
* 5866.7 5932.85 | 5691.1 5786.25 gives 1.01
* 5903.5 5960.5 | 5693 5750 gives 1.04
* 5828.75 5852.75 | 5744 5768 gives 1.02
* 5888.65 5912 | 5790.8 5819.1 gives 0.90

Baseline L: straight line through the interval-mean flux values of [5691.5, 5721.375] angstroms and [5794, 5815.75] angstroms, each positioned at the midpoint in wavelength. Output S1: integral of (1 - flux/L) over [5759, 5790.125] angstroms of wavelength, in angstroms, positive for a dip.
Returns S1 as 0.7 angstroms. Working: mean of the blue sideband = 3.6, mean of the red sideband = 3.82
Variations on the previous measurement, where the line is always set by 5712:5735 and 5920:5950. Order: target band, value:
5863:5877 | -0.5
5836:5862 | -0.2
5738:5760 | -0.1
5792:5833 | -1.1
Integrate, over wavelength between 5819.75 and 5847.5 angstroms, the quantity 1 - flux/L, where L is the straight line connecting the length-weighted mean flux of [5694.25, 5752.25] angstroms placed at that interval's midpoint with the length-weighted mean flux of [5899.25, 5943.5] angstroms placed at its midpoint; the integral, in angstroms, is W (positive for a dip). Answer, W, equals -0.86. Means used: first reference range 3.7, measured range 3.72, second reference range 3.55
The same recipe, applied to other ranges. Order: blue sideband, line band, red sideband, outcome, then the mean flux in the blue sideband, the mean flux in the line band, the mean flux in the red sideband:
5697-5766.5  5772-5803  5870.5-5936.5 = -0.8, 3.71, 3.74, 3.51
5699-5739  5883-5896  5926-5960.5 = 1.1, 3.68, 3.29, 3.59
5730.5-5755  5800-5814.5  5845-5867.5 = -0.3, 3.77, 3.79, 3.68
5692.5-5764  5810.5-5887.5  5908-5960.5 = -1.6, 3.7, 3.71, 3.58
